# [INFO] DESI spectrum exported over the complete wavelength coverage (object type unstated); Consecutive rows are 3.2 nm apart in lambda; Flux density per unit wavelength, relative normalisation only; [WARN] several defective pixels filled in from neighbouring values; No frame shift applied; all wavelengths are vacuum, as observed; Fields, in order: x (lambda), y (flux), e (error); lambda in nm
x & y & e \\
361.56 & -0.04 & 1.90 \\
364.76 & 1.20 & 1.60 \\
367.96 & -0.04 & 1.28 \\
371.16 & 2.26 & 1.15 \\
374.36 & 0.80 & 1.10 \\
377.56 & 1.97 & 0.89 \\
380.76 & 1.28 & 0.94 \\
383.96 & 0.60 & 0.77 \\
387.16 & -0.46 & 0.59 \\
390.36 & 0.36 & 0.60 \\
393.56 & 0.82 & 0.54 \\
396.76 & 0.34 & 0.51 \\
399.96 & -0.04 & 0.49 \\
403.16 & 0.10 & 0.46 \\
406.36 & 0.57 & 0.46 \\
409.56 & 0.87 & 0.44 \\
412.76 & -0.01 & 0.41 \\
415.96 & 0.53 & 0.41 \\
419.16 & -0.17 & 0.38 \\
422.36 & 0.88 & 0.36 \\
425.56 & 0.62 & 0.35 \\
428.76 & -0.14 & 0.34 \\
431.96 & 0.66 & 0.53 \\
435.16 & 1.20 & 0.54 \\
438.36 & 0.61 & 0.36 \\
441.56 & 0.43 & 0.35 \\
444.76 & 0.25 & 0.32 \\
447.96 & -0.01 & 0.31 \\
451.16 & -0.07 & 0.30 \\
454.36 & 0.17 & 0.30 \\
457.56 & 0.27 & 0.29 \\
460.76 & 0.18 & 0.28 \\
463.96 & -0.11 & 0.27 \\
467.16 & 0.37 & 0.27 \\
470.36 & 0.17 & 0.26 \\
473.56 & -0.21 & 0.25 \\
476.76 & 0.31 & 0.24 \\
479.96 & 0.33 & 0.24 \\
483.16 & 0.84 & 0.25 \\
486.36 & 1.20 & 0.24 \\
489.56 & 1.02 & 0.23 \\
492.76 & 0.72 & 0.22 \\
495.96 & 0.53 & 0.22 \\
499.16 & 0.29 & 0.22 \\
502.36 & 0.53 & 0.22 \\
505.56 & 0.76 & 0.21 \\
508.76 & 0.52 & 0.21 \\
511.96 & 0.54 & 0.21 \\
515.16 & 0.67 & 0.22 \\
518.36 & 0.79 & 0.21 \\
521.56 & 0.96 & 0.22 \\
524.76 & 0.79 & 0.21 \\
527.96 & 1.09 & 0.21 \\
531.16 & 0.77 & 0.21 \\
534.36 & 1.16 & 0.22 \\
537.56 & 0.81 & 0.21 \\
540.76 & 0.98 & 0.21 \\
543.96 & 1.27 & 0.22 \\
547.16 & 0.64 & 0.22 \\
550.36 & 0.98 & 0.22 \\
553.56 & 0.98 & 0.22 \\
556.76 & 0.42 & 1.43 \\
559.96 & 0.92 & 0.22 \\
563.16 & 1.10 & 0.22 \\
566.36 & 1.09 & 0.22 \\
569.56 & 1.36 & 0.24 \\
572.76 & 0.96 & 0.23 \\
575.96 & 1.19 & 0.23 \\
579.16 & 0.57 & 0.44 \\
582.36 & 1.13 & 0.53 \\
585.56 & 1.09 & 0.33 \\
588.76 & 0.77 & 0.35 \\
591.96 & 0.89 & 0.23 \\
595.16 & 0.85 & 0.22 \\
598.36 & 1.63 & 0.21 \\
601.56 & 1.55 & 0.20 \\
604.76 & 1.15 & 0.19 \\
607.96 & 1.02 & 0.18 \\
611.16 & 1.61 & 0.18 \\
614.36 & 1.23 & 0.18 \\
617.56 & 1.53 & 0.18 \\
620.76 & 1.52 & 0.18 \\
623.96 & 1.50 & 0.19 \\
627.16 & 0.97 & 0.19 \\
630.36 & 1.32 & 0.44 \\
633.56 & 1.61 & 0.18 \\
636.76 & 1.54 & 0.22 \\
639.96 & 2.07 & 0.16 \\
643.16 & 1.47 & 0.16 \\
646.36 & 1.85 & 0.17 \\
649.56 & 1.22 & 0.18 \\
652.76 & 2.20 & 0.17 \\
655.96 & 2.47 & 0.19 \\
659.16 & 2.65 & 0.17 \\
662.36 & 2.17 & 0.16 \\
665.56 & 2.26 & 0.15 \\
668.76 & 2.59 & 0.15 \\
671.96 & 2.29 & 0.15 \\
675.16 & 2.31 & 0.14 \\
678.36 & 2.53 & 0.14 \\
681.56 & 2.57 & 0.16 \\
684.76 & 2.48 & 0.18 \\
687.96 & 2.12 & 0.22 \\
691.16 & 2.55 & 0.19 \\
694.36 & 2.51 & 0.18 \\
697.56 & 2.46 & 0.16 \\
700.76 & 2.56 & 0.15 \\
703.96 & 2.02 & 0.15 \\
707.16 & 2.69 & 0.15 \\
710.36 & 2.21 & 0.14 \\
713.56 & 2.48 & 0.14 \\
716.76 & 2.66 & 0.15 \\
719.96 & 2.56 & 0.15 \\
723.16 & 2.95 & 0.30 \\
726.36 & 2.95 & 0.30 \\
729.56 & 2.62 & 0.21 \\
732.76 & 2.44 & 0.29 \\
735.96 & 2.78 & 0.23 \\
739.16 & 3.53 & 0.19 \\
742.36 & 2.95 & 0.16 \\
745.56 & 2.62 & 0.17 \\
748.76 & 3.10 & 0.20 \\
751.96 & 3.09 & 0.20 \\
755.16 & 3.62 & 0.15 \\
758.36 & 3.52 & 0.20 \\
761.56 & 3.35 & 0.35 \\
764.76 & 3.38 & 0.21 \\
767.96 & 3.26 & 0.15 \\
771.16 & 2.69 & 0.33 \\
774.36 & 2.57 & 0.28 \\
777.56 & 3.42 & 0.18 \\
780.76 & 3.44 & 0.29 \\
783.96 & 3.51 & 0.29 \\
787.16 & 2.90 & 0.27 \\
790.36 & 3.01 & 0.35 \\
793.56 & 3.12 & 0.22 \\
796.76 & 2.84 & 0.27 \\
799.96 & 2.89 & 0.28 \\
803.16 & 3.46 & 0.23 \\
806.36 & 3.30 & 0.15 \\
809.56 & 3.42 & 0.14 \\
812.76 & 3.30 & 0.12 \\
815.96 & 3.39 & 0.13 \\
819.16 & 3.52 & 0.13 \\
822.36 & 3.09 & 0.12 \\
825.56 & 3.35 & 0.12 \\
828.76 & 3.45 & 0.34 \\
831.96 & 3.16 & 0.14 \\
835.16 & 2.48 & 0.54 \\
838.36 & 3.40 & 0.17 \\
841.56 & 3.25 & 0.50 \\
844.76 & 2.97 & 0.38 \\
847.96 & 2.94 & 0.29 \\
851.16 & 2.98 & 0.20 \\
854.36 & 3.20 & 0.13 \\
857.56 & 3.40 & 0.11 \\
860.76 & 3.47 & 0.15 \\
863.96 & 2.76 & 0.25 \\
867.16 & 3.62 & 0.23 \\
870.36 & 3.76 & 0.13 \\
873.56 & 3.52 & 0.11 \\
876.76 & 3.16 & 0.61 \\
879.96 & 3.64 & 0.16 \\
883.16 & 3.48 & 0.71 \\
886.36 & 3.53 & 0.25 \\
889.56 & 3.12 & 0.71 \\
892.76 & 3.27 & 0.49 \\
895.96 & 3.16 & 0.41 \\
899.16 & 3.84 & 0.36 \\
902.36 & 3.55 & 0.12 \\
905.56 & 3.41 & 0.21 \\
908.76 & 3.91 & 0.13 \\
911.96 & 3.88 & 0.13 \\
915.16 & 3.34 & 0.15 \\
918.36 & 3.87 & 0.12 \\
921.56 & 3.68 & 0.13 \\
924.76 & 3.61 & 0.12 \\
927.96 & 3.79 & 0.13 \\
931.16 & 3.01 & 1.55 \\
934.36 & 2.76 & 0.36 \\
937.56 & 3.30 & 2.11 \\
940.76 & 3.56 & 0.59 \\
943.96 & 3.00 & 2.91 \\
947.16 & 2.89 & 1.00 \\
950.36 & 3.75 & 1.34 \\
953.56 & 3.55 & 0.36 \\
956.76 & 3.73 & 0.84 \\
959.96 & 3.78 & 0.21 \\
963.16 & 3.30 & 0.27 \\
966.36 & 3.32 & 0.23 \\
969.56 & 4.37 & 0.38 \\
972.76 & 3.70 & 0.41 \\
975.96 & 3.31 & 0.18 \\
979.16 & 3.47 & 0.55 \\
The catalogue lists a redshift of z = 0.637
